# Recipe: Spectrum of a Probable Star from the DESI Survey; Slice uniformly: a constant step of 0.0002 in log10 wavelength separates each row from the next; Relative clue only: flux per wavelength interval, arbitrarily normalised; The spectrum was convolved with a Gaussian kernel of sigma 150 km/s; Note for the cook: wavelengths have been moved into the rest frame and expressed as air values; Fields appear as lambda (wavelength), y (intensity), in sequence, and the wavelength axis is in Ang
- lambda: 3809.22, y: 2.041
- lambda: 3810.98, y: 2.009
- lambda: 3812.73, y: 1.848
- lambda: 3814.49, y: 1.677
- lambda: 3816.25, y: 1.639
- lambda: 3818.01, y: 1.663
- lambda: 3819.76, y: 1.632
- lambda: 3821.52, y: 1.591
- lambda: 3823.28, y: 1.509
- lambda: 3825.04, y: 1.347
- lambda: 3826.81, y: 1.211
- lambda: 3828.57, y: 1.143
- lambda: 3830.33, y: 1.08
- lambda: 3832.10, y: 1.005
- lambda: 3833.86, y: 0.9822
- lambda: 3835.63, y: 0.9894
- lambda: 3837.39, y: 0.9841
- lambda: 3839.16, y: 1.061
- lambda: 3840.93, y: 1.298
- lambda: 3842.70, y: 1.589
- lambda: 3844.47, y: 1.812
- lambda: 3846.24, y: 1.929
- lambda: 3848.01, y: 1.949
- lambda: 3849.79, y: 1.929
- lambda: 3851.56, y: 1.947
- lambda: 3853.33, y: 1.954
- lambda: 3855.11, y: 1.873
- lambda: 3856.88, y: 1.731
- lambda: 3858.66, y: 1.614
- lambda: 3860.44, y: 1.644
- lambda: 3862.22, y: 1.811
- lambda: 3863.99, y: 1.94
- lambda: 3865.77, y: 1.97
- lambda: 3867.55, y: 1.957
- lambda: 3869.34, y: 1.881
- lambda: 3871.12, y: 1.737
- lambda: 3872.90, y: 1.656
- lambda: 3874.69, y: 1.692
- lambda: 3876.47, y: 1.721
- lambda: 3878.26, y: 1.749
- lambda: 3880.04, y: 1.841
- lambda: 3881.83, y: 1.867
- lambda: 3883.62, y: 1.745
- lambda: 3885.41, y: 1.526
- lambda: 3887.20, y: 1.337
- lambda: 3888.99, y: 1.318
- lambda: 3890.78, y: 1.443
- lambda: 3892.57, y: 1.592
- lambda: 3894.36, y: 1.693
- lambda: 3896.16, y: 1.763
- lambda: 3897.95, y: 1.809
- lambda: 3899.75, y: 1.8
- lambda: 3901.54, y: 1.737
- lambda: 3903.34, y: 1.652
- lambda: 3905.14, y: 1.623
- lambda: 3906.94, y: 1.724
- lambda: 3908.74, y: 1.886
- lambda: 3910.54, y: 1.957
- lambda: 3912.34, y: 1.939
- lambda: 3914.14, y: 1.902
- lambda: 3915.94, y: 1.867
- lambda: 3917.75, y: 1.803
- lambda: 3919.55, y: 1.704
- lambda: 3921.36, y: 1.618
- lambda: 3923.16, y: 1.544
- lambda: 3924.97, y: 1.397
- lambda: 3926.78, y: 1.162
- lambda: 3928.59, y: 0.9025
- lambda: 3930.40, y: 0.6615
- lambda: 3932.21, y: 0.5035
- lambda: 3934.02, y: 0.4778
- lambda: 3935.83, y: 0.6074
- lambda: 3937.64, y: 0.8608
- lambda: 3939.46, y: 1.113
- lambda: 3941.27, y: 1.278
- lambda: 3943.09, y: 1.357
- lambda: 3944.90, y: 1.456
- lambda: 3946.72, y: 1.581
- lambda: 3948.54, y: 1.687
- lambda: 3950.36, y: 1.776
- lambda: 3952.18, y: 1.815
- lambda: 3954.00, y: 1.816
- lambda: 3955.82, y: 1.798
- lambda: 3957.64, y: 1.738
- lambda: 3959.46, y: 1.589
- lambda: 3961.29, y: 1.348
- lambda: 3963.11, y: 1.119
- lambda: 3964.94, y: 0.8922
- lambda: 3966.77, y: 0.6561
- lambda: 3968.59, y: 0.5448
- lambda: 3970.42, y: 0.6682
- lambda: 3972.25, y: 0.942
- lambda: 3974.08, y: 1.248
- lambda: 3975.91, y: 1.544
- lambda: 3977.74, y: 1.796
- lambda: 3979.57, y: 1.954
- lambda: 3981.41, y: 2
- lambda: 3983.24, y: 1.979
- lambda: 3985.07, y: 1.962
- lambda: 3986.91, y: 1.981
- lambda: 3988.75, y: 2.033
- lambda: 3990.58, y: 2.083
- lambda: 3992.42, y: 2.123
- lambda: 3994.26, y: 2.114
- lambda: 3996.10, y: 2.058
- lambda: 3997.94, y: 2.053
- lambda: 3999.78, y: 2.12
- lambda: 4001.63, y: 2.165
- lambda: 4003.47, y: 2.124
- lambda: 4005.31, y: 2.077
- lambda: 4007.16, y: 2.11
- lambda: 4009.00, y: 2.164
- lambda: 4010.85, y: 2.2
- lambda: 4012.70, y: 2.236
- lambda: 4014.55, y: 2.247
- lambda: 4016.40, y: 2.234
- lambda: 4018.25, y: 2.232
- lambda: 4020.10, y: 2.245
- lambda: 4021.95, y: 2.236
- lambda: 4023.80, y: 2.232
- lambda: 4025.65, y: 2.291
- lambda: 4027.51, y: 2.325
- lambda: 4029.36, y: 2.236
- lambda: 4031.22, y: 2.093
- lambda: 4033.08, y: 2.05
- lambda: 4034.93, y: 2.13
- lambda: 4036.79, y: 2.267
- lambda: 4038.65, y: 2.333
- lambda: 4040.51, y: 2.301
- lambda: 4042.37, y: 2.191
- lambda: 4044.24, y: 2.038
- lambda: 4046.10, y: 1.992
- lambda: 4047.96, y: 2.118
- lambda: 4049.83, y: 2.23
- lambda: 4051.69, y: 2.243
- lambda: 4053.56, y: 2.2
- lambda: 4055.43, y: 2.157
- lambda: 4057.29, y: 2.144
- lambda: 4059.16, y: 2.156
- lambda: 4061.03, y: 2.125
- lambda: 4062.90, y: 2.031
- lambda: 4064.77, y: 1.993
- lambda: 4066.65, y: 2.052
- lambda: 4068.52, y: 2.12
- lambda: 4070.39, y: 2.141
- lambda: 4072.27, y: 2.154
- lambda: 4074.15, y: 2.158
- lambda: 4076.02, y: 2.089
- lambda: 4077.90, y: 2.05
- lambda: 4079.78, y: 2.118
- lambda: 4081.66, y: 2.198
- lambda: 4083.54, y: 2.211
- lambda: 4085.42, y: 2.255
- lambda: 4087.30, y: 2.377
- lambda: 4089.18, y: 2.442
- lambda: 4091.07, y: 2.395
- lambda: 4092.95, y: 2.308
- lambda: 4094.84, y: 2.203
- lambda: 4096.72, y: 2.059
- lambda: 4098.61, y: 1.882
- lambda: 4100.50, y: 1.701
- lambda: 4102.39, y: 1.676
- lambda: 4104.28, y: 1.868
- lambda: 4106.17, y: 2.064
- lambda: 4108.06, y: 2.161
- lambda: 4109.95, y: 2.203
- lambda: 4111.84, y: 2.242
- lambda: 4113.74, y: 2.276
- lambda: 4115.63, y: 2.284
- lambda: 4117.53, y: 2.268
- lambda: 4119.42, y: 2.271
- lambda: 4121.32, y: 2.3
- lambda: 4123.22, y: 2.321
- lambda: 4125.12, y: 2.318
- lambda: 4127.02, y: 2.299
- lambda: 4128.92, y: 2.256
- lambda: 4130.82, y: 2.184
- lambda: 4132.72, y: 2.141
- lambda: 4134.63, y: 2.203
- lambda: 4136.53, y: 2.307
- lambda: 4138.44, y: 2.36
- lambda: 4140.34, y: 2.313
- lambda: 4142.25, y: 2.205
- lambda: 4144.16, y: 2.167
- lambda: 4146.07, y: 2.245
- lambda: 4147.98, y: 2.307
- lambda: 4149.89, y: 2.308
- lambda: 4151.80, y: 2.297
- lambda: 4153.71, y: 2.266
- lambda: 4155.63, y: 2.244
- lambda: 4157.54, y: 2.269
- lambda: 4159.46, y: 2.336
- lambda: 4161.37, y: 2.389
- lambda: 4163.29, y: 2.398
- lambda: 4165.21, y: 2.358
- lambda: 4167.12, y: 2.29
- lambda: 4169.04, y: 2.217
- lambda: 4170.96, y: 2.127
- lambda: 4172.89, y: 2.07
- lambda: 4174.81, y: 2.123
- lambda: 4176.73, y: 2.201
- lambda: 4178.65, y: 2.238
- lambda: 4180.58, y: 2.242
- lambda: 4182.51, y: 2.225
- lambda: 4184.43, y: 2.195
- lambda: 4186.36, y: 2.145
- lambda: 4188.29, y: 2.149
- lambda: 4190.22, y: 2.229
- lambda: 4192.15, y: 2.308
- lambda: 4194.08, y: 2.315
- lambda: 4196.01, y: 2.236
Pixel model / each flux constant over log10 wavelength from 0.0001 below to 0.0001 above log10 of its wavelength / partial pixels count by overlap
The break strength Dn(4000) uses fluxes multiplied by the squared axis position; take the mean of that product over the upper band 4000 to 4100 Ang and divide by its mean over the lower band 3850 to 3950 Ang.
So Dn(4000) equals 1.5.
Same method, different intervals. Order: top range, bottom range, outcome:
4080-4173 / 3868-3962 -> 1.60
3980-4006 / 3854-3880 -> 1.23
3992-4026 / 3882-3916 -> 1.35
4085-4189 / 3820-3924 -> 1.54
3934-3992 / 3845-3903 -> 0.87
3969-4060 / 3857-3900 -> 1.28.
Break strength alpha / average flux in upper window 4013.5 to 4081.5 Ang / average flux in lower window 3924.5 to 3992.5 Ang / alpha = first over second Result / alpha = 1.58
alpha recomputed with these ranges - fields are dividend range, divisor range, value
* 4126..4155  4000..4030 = 1.02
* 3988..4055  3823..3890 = 1.37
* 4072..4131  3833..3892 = 1.32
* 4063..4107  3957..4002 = 1.30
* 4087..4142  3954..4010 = 1.29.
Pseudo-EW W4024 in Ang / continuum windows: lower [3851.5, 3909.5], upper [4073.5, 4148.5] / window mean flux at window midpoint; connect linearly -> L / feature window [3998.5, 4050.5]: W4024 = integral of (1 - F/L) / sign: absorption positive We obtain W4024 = -4.3 Ang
